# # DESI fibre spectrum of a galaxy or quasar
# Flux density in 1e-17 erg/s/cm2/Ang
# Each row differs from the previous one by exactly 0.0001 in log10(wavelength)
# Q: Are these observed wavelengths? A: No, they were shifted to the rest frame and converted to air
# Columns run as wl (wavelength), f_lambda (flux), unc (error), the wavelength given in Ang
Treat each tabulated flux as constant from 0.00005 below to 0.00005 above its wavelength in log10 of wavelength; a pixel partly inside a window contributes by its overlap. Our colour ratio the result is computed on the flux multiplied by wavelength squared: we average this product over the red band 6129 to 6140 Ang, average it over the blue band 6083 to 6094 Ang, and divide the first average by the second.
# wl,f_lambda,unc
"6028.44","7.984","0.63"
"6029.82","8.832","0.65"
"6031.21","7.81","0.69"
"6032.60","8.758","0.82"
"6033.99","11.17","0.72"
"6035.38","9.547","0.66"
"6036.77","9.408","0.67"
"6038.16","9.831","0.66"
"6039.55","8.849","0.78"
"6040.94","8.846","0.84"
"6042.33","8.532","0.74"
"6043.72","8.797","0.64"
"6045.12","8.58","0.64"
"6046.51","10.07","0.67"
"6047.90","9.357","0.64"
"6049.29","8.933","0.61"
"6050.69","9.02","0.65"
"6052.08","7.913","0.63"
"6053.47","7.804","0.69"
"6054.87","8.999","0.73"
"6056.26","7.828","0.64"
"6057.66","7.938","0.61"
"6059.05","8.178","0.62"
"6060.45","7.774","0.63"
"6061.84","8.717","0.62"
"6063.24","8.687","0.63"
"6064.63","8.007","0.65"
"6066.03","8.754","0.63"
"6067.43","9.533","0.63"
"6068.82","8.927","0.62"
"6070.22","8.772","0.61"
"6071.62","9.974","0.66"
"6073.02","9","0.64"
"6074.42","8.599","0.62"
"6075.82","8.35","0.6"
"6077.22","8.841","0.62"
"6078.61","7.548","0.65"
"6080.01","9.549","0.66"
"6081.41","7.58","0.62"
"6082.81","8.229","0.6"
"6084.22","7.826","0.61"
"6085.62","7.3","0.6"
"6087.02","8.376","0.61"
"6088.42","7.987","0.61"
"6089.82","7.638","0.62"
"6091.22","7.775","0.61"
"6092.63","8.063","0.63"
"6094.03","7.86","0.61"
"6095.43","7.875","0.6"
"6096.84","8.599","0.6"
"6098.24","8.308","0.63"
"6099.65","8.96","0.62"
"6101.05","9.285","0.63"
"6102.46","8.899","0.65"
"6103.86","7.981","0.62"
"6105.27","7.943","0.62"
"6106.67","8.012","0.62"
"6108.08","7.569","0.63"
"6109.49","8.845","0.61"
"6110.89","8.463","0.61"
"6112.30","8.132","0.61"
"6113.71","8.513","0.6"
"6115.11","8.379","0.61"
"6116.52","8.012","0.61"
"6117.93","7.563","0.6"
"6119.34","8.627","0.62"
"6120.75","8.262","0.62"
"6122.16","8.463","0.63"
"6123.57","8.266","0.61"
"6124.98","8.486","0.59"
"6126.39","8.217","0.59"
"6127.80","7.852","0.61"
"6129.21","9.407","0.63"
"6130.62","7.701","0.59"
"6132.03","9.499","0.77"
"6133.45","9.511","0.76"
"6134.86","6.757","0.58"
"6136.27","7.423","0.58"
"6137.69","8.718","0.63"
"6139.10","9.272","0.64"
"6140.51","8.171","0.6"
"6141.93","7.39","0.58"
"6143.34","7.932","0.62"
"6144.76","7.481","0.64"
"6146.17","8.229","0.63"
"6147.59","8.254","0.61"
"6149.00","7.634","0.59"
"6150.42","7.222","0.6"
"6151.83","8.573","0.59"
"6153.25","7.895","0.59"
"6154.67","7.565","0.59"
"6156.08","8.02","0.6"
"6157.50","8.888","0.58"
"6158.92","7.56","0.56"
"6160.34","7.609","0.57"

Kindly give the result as 1.1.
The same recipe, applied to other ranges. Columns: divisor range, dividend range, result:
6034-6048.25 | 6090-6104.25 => 0.92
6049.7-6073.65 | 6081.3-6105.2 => 0.96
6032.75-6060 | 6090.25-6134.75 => 0.96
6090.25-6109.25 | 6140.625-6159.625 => 0.97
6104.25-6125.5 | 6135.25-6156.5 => 0.98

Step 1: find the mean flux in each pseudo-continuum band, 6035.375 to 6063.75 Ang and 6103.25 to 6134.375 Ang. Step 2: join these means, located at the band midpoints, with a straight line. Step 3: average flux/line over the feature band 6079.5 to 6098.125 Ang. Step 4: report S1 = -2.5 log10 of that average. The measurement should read 0.06 mag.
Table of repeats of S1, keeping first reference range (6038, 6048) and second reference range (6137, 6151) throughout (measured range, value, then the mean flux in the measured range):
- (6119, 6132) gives -0.03 mag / 8.42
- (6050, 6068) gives 0.06 mag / 8.39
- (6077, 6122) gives 0.04 mag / 8.21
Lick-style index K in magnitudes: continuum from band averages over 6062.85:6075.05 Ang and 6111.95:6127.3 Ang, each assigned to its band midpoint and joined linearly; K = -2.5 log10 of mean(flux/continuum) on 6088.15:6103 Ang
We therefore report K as 0.04 mag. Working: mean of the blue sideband 8.92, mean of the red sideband 8.26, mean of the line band 8.3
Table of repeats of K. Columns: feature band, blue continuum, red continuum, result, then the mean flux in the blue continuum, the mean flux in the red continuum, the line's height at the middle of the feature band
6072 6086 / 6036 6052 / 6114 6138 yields 0.051 mag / 9.07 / 8.3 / 8.74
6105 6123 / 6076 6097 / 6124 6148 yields -0.007 mag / 8.06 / 8.25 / 8.17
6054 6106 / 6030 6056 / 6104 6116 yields 0.022 mag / 8.99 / 8.22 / 8.56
